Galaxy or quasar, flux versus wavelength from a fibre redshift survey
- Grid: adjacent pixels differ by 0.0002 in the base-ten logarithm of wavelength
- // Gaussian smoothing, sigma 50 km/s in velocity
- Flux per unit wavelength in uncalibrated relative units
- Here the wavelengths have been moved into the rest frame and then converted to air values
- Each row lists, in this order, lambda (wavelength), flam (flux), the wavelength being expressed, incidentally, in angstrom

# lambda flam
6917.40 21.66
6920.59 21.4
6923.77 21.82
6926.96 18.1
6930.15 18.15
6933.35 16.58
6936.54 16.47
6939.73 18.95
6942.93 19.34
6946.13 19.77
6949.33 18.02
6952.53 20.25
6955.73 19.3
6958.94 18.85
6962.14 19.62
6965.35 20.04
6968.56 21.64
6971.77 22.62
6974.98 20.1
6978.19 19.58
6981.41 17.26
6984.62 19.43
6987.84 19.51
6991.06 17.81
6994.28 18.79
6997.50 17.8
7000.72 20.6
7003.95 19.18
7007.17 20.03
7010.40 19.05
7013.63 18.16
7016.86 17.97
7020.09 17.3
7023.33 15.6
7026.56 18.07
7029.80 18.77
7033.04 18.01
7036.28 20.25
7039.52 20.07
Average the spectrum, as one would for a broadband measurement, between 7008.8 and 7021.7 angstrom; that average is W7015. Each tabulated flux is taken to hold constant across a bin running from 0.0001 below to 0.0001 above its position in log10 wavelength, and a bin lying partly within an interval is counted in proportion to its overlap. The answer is 18.1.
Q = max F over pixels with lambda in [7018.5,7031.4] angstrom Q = 18.77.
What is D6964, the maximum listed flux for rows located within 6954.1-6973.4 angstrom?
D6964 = 22.62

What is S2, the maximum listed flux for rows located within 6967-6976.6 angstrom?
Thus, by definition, 22.62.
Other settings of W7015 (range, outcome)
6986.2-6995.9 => 18.7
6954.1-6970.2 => 19.9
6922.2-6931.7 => 19.4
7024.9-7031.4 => 18.4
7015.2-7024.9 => 17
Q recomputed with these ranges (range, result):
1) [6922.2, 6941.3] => 21.82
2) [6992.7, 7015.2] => 20.6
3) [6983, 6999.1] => 19.51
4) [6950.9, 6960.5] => 20.25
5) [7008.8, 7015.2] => 19.05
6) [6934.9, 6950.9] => 19.77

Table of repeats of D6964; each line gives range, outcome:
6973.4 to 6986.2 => 20.1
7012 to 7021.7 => 18.16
